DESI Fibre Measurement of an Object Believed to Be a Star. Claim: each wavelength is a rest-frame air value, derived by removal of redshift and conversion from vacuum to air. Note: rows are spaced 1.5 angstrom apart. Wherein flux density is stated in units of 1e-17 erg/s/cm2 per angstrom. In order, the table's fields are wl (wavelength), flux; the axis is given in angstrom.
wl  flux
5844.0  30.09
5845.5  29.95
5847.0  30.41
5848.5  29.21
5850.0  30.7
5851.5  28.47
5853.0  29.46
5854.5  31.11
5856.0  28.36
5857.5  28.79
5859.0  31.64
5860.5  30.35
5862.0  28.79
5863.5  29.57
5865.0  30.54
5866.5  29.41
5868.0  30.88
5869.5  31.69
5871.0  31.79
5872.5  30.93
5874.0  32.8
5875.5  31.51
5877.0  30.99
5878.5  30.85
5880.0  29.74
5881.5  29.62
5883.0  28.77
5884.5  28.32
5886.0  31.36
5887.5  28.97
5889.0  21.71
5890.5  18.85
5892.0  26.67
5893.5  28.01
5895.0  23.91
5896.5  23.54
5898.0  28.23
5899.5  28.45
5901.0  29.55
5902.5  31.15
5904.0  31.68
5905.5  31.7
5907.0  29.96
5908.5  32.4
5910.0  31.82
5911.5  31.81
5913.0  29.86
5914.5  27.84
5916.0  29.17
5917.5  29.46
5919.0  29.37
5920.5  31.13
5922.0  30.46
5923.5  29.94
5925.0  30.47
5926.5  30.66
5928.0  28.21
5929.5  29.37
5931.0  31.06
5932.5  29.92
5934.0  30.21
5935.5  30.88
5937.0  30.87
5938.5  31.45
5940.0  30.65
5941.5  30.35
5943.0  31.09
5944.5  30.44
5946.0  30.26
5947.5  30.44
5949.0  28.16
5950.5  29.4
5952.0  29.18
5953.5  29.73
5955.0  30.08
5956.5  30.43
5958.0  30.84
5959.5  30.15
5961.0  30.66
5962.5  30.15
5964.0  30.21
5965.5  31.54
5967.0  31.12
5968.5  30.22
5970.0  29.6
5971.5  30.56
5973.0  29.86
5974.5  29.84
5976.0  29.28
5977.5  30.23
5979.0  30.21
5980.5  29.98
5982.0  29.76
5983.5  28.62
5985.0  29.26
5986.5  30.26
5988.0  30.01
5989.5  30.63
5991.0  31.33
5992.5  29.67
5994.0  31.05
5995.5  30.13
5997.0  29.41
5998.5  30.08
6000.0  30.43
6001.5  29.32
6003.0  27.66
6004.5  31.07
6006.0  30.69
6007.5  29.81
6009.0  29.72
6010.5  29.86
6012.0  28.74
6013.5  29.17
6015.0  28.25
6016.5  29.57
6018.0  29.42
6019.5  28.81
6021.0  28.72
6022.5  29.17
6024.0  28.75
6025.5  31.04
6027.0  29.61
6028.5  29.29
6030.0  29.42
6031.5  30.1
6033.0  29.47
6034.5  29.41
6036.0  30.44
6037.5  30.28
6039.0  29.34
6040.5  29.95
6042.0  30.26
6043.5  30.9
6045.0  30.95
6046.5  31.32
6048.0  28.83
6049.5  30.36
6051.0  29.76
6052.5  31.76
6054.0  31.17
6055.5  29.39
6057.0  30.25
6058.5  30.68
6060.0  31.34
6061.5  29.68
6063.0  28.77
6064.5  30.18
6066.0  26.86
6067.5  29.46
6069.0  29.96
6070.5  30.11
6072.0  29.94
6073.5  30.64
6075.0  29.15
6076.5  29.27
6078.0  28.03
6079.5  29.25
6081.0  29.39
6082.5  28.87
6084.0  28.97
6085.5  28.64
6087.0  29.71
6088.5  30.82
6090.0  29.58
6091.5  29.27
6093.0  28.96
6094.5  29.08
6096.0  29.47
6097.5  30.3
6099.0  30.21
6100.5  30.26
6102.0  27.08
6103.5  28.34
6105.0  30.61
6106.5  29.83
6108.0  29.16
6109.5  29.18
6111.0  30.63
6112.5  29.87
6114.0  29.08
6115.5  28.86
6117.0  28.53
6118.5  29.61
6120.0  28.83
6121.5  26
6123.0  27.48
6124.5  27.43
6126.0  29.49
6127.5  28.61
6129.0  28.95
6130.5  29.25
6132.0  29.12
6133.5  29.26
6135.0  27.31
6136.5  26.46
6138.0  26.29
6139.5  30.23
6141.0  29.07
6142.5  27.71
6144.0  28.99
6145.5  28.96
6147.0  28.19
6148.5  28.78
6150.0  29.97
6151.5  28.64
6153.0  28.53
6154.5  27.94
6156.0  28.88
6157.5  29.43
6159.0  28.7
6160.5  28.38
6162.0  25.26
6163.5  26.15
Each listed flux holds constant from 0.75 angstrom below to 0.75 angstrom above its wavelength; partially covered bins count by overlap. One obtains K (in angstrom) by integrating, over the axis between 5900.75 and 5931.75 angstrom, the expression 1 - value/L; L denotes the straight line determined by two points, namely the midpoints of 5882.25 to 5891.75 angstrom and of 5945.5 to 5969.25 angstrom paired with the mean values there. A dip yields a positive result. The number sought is -2.7 angstrom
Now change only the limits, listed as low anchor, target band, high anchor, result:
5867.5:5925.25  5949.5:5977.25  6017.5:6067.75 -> -0.5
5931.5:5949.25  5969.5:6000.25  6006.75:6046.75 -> 0.1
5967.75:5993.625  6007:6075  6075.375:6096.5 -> -0.6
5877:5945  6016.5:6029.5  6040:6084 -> 0.2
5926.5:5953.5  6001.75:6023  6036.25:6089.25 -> 0.4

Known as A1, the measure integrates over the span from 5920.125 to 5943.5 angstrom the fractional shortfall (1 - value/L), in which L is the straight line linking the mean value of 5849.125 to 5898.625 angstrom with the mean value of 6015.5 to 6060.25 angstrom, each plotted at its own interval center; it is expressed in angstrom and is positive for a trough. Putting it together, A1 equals -0.9 angstrom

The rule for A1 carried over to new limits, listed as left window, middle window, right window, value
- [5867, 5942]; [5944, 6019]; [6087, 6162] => -1.5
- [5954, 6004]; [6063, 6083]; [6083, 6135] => 0.0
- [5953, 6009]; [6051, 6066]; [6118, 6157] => -0.4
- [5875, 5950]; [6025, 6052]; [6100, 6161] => -1.0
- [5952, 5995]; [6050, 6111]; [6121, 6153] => -1.2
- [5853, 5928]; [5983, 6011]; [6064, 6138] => -0.7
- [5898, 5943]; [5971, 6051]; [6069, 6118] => 0.1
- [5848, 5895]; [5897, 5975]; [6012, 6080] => -2.0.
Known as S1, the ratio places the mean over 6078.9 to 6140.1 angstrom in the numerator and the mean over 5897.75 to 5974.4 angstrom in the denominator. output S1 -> 1.0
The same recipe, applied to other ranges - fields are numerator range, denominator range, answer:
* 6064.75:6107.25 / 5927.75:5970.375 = 0.97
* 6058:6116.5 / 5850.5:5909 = 1.01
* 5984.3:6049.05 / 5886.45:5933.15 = 1.03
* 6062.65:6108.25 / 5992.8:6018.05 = 0.99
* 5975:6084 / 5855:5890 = 1.00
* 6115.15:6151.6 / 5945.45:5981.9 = 0.95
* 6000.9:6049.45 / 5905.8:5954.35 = 0.98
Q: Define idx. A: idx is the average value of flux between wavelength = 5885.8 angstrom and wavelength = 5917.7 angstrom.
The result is 28.4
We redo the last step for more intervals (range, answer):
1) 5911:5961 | 30.1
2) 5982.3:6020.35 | 29.7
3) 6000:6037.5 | 29.5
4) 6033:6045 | 30.1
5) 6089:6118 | 29.4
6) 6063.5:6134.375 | 29.2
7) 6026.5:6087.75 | 29.8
